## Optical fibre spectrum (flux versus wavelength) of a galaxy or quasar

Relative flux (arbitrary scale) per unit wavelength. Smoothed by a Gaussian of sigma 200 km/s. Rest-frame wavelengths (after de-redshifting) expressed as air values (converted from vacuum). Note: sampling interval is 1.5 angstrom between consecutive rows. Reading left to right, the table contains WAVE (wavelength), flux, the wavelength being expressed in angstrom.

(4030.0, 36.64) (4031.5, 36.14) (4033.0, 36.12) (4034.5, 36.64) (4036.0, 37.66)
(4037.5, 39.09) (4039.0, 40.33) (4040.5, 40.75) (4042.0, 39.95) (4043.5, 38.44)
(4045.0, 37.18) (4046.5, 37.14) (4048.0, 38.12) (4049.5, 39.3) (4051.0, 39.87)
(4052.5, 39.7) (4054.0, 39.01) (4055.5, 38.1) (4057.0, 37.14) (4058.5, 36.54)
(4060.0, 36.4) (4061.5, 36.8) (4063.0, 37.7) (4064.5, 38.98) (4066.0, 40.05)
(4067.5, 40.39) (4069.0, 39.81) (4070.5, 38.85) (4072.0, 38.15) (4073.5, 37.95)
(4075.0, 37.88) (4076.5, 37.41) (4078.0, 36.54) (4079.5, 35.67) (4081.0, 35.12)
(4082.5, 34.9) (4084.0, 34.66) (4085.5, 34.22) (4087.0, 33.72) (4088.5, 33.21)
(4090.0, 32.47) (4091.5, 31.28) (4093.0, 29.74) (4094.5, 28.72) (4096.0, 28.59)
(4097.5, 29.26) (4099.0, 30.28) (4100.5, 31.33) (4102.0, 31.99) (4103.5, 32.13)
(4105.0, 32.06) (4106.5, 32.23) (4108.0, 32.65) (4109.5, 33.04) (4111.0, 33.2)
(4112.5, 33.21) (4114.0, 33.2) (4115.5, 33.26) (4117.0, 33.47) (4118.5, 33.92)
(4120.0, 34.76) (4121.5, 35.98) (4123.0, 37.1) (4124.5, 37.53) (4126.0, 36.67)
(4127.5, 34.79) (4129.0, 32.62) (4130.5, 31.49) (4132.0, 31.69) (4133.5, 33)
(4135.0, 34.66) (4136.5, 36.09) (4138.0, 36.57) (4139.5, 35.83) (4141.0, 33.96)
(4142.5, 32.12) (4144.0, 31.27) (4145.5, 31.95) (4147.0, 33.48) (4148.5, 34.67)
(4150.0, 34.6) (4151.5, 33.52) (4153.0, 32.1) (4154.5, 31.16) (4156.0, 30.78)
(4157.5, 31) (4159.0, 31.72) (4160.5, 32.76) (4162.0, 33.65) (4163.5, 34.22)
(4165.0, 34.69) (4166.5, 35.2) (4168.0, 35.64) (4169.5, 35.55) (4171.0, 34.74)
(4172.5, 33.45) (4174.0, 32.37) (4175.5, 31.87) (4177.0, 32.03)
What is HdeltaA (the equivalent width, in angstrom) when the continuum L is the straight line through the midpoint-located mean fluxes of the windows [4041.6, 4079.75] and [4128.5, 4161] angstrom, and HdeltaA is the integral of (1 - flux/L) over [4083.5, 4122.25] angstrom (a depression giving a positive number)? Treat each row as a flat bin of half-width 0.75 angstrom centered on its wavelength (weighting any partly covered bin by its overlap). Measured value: 3.49 angstrom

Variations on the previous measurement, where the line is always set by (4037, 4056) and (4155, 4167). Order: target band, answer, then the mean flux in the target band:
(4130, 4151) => 0.19 angstrom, 33.7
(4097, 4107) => 1.30 angstrom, 31.4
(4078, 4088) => 0.61 angstrom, 34.8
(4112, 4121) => 0.40 angstrom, 33.7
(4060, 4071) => -0.22 angstrom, 38.8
